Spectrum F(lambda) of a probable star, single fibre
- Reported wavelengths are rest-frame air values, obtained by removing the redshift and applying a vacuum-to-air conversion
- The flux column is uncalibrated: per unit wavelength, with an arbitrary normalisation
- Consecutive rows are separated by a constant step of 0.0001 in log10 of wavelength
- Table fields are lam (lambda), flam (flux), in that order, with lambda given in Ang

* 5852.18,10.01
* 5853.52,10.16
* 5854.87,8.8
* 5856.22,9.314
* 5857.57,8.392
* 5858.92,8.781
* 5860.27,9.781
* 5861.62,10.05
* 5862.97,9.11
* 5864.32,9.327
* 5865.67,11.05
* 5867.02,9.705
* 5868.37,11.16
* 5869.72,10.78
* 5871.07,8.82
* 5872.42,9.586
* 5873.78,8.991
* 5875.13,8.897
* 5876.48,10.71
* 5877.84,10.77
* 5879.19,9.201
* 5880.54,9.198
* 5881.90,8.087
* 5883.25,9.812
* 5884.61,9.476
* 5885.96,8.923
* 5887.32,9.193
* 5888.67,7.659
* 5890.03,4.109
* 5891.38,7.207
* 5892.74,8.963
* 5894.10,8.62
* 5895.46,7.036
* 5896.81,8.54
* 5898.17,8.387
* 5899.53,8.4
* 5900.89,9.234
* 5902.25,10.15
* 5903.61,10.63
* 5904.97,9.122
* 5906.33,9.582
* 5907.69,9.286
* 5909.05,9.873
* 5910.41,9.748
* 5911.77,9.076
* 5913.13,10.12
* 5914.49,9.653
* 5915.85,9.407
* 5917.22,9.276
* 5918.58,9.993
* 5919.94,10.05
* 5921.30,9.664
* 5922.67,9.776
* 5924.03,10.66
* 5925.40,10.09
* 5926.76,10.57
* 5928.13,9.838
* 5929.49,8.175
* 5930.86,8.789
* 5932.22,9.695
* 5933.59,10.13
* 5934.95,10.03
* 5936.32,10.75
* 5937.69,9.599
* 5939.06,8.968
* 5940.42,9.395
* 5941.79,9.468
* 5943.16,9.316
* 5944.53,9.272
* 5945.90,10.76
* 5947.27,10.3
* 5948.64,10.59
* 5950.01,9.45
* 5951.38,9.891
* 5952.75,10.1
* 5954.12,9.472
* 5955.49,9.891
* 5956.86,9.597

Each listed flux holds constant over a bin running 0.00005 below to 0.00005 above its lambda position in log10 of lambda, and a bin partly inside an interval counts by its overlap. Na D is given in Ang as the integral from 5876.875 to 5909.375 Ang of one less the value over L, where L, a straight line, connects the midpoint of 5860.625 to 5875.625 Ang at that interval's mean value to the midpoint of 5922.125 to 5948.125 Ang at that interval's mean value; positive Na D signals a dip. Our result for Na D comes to 3.20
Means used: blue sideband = 9.78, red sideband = 9.77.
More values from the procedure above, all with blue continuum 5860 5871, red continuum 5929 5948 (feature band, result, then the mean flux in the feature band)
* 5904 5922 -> 0.3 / 9.62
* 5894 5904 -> 1.0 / 8.84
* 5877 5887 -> 0.6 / 9.36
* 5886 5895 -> 2.0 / 7.7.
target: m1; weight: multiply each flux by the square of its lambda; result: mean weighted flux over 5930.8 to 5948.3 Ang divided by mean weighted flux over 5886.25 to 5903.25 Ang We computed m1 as 1.21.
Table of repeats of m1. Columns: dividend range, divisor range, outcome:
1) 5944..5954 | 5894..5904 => 1.15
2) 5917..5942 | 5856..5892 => 1.08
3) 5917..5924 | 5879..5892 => 1.21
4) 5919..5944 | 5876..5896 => 1.15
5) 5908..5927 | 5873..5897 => 1.15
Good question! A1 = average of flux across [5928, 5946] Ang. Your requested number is 9.54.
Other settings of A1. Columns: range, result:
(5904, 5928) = 9.77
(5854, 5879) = 9.66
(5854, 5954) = 9.42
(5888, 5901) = 7.75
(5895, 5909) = 9.11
